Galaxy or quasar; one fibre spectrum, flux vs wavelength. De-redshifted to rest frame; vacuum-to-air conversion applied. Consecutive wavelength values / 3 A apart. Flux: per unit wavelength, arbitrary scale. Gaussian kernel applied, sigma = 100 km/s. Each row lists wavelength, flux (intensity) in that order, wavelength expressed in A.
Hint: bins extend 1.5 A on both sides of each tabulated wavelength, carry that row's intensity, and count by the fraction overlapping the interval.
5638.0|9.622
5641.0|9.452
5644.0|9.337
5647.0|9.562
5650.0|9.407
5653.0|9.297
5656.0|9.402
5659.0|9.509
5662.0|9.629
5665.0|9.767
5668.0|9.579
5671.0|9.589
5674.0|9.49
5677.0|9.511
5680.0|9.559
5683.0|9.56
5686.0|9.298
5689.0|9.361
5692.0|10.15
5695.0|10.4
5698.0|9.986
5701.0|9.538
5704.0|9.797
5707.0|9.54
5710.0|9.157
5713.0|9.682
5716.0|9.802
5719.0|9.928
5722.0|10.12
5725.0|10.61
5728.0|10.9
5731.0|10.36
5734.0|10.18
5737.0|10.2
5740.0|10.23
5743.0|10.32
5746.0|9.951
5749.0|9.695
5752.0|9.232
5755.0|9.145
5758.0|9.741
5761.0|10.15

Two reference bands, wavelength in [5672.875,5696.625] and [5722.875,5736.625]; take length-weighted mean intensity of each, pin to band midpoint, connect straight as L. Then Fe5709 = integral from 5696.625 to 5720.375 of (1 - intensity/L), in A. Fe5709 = 1.0 A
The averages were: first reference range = 9.67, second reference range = 10.5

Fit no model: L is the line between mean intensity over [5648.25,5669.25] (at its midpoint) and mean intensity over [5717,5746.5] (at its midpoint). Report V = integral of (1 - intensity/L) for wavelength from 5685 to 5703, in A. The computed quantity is 0.2 A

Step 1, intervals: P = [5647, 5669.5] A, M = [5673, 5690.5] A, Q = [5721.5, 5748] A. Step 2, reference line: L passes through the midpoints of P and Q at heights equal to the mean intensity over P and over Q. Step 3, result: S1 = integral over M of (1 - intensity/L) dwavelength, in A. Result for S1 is 0.53 A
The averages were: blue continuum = 9.52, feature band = 9.46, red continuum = 10.3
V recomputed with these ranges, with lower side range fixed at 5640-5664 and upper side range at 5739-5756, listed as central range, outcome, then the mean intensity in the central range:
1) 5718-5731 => -1.0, 10.4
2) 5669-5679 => 0.0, 9.53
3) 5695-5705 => -0.3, 9.87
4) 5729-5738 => -0.5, 10.3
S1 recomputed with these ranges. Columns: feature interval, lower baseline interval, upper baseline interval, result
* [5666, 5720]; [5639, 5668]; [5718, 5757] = 0.55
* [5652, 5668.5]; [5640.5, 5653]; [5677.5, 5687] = -0.15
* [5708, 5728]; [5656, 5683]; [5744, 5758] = -0.81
